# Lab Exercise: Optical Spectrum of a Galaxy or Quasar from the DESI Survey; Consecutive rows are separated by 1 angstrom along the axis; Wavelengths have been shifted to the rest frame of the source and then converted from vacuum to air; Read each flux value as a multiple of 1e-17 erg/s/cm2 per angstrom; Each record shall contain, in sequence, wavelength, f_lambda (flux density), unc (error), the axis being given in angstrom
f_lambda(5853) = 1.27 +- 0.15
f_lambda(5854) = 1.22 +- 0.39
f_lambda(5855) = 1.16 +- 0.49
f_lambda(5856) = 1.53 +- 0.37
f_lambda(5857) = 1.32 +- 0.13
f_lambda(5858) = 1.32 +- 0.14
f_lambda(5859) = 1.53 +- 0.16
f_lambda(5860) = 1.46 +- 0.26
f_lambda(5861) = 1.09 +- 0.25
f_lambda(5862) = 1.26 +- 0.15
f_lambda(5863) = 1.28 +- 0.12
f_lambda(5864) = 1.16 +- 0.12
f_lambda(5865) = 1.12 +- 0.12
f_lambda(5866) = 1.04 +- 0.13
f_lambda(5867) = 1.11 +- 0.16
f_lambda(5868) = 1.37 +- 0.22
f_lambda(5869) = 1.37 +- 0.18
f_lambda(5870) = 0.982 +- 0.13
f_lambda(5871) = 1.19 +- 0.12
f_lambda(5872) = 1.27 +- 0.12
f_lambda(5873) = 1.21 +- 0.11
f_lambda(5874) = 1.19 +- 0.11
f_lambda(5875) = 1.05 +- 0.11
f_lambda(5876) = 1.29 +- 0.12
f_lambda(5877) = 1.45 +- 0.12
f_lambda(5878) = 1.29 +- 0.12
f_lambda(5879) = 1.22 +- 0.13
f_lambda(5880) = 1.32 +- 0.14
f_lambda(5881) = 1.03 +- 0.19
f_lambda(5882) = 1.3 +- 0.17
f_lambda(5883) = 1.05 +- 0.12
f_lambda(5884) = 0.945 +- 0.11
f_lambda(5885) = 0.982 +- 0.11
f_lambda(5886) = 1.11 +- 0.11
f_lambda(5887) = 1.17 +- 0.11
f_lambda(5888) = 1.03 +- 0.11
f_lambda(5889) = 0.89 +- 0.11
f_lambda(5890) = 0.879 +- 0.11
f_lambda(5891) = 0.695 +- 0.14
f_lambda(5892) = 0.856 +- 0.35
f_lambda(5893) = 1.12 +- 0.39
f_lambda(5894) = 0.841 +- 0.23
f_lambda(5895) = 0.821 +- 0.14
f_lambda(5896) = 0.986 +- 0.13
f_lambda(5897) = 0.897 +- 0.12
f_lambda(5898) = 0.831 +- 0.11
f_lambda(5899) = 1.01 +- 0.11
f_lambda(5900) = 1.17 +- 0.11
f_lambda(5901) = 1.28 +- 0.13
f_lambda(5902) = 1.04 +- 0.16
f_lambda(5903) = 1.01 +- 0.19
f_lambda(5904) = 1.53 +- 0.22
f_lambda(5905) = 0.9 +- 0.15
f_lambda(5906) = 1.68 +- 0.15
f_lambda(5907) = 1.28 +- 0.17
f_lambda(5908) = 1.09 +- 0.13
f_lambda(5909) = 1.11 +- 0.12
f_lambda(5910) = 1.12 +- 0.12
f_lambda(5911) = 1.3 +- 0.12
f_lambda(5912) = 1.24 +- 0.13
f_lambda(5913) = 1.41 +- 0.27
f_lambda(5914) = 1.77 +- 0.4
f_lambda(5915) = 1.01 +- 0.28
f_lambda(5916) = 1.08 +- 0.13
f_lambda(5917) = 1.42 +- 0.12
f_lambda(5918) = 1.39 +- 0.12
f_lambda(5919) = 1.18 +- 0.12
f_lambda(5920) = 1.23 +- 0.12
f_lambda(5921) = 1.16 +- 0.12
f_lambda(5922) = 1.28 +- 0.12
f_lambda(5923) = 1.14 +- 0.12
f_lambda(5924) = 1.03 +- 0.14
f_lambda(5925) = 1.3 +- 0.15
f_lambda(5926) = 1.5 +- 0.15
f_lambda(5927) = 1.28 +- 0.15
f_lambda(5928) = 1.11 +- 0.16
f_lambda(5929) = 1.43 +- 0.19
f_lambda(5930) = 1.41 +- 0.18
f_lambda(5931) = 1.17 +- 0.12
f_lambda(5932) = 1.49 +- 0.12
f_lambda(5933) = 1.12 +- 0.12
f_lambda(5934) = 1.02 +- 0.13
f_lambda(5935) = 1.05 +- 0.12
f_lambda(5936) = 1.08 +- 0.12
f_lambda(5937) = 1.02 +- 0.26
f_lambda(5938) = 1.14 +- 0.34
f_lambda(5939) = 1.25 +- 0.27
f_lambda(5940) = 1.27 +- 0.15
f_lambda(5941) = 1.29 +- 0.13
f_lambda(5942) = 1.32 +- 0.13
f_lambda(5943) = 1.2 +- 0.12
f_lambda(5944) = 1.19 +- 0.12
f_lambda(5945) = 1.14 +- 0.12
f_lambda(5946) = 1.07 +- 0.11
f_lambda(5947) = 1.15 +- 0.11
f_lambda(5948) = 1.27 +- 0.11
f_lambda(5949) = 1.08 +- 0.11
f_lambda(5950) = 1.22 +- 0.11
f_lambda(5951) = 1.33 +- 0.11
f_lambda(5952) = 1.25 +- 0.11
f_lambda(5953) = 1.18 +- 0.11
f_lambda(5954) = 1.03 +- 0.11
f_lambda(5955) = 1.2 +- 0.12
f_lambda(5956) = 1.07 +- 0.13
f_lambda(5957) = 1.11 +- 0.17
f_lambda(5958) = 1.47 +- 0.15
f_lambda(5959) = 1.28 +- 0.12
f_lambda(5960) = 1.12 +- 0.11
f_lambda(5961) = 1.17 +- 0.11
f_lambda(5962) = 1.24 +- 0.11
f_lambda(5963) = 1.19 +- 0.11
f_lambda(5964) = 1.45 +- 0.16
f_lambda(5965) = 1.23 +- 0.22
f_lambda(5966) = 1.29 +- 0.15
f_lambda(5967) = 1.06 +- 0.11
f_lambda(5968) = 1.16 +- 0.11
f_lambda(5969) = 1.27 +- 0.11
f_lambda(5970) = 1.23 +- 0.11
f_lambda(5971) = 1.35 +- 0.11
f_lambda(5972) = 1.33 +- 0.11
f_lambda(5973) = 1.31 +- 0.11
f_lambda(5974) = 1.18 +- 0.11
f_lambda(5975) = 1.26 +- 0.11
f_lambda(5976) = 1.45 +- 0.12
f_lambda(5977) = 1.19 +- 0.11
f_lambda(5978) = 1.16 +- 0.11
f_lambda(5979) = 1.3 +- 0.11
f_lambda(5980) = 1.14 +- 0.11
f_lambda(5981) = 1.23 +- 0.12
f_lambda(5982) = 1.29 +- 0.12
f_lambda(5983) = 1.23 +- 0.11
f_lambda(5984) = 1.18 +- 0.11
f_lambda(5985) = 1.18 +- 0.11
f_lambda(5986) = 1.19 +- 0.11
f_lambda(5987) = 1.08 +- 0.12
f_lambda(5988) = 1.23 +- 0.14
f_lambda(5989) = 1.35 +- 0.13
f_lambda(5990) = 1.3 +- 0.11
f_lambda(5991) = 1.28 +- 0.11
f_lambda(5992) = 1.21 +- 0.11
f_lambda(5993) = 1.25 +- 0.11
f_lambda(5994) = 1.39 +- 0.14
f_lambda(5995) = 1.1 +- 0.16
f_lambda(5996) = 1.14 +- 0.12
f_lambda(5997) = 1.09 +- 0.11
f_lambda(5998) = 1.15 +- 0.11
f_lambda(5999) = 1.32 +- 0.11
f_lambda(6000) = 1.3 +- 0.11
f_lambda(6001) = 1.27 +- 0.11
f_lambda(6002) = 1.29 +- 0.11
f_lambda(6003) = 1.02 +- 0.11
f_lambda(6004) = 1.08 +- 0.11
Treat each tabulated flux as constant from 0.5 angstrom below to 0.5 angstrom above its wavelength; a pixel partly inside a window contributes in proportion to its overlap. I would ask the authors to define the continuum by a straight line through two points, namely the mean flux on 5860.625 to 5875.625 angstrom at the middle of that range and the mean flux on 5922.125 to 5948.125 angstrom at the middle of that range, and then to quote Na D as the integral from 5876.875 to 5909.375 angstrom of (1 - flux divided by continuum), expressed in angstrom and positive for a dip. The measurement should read 3.02 angstrom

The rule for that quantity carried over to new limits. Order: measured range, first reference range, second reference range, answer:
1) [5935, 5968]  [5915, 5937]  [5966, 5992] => 0.9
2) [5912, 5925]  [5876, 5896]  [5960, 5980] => -1.5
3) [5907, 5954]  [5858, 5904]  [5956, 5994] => -1.5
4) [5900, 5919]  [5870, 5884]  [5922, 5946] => -0.7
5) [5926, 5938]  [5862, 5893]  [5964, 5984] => -0.1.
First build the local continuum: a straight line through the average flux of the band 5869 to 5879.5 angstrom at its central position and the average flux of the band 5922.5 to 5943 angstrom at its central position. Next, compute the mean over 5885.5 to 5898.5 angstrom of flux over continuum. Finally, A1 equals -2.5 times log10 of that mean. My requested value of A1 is 0.29 mag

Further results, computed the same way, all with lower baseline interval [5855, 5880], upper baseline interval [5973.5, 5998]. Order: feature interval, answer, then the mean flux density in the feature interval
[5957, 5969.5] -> -0.01 mag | 1.24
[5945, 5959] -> 0.04 mag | 1.19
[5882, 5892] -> 0.26 mag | 0.983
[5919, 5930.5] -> -0.02 mag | 1.26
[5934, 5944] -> 0.06 mag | 1.17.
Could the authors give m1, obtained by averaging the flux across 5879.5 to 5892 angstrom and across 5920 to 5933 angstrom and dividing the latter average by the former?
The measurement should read 1.2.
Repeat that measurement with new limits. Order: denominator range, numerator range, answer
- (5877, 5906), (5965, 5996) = 1.17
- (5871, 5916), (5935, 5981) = 1.07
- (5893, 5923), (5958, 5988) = 1.05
